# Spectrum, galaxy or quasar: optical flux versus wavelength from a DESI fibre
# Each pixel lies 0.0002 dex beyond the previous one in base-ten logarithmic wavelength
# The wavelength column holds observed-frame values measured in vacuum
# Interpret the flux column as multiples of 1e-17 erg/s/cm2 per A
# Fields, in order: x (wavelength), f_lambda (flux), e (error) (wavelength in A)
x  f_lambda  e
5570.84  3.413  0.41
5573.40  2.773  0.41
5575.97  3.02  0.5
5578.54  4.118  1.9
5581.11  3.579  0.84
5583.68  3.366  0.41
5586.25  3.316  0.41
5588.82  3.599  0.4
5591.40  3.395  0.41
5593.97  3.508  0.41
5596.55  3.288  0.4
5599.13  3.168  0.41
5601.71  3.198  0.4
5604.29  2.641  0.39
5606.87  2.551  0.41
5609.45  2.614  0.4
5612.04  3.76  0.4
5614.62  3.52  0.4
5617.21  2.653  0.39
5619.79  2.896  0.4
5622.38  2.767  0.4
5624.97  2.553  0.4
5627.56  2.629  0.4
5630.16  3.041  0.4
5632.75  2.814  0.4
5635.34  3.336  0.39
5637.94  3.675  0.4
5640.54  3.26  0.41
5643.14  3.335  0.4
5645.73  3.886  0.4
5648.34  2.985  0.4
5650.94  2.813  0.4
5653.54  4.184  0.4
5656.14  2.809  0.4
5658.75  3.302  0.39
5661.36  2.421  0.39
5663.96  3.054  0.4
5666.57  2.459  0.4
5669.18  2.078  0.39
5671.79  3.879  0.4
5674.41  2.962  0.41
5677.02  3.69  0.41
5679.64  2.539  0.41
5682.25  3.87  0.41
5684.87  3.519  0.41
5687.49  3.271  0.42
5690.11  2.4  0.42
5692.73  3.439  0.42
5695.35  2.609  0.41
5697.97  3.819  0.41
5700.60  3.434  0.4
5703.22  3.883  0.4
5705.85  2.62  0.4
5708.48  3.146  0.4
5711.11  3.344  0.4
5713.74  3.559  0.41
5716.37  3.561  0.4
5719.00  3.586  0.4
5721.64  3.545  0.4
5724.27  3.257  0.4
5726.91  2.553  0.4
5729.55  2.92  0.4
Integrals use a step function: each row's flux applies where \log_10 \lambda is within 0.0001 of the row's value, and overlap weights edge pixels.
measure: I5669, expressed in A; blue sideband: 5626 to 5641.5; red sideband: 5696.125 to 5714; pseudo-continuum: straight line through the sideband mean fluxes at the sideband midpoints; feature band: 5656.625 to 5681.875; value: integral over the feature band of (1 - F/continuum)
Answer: 2.16 A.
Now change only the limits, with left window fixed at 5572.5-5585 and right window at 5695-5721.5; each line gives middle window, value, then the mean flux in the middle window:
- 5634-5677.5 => 2.8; 3.17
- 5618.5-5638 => 2.7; 2.92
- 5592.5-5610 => 1.9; 3.02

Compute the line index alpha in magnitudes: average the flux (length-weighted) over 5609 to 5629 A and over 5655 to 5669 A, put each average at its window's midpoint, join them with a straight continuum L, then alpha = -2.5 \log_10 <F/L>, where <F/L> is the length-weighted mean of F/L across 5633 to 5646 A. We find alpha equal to -0.20 mag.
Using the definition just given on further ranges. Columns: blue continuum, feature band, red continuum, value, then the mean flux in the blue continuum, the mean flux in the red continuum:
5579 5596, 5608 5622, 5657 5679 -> 0.08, 3.49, 2.96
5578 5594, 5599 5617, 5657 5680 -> 0.12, 3.53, 2.94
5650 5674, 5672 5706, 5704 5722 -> -0.03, 3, 3.34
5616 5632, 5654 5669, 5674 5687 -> 0.11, 2.76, 3.34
